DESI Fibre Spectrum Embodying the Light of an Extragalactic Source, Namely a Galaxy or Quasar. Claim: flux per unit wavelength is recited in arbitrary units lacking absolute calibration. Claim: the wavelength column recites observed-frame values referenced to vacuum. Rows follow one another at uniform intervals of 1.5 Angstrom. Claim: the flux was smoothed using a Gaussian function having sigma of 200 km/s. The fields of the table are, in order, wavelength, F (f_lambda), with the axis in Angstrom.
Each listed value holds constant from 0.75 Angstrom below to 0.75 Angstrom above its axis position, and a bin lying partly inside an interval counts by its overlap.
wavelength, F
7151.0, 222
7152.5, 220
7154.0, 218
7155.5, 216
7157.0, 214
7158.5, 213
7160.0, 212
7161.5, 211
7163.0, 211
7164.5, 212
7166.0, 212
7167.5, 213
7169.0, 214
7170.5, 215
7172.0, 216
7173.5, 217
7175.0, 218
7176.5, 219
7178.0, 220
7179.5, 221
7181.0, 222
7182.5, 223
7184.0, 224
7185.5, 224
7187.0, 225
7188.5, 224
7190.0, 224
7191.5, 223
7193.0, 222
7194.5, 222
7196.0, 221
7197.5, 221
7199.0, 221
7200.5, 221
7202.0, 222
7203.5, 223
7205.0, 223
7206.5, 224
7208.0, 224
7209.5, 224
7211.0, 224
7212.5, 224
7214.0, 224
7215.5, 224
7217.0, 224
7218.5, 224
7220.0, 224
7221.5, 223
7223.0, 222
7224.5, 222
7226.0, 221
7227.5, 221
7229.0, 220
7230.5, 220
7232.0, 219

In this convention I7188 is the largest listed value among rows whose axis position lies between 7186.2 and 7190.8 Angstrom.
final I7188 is 225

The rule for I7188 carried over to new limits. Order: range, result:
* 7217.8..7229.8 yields 224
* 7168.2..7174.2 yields 217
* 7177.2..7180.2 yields 221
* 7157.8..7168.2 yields 213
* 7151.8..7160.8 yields 220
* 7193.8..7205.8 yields 223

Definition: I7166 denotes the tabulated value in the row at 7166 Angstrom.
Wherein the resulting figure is 212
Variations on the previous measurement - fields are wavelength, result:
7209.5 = 224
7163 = 211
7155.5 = 216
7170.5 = 215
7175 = 218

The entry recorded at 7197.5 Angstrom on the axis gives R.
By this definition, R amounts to 221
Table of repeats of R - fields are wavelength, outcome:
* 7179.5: 221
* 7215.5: 224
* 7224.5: 222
